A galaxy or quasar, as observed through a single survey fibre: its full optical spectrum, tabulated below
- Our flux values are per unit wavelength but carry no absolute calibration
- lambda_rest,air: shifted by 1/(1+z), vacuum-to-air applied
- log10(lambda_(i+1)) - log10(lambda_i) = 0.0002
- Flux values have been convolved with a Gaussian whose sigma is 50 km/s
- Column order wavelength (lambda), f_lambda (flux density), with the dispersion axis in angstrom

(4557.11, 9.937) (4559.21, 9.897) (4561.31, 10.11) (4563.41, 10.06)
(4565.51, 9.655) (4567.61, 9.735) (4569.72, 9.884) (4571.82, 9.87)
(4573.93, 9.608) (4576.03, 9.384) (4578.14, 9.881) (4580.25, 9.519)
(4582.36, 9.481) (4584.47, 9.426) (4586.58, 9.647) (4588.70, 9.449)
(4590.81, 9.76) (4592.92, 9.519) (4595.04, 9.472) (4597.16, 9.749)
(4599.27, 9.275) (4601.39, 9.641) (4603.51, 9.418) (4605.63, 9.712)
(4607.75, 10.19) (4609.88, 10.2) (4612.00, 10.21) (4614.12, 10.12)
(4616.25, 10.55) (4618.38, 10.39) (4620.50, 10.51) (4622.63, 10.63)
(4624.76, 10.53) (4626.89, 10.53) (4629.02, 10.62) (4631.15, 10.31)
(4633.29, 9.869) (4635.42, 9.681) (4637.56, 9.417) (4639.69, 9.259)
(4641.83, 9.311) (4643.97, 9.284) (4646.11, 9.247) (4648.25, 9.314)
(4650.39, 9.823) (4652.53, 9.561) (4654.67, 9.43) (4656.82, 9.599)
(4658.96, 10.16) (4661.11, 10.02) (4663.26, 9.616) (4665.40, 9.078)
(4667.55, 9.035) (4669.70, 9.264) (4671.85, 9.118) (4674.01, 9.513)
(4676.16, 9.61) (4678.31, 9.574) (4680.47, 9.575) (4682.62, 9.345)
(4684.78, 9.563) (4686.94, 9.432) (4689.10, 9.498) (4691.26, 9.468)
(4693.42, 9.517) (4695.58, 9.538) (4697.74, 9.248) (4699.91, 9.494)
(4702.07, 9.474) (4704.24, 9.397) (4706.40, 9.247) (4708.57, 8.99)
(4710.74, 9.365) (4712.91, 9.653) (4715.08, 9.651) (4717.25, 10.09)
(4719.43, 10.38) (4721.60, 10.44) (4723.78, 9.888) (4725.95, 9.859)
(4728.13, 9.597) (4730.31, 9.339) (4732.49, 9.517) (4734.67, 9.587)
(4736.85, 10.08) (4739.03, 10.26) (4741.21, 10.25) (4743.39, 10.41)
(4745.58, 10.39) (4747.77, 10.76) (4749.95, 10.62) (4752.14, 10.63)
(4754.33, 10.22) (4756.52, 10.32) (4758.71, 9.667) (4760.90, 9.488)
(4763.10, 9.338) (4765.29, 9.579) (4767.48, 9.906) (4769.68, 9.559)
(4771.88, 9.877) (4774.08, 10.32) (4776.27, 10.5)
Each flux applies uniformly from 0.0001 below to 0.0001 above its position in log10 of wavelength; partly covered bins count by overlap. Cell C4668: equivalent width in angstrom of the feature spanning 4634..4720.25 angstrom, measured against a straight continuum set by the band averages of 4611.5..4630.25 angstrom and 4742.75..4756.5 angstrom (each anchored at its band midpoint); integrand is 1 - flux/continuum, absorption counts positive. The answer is 8.1 angstrom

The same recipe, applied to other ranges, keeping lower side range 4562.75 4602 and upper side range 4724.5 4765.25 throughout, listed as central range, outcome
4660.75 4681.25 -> 0.87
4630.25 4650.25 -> 0.48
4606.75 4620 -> -0.80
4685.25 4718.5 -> 1.44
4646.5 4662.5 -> 0.19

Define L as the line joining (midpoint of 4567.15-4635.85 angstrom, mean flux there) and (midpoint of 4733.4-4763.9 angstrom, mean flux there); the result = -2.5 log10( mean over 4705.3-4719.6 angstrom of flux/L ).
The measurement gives 0.057 mag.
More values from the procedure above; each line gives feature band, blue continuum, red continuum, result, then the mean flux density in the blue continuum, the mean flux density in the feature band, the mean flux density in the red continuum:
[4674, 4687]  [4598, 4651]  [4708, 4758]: 0.05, 9.92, 9.52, 10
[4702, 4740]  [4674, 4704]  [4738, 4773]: 0.01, 9.49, 9.72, 10.1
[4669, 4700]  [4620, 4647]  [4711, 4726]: 0.06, 9.93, 9.45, 9.97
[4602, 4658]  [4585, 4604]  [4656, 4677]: -0.04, 9.55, 9.91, 9.5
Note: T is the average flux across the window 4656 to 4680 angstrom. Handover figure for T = 9.51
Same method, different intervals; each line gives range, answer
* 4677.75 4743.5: 9.66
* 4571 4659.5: 9.8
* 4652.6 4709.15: 9.46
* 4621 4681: 9.68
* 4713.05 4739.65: 9.87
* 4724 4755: 10.1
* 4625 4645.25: 9.83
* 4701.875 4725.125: 9.7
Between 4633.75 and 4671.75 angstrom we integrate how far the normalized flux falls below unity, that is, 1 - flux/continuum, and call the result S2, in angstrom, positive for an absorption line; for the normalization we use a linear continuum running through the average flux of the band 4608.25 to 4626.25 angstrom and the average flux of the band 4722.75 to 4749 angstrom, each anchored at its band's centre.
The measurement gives 3.0 angstrom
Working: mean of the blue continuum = 10.4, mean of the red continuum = 10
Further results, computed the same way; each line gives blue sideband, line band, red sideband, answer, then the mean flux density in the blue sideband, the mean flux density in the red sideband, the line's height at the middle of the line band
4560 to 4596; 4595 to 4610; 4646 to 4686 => -0.1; 9.68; 9.5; 9.63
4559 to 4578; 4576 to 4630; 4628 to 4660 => -1.1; 9.8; 9.66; 9.74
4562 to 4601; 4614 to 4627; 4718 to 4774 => -1.0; 9.64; 10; 9.72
